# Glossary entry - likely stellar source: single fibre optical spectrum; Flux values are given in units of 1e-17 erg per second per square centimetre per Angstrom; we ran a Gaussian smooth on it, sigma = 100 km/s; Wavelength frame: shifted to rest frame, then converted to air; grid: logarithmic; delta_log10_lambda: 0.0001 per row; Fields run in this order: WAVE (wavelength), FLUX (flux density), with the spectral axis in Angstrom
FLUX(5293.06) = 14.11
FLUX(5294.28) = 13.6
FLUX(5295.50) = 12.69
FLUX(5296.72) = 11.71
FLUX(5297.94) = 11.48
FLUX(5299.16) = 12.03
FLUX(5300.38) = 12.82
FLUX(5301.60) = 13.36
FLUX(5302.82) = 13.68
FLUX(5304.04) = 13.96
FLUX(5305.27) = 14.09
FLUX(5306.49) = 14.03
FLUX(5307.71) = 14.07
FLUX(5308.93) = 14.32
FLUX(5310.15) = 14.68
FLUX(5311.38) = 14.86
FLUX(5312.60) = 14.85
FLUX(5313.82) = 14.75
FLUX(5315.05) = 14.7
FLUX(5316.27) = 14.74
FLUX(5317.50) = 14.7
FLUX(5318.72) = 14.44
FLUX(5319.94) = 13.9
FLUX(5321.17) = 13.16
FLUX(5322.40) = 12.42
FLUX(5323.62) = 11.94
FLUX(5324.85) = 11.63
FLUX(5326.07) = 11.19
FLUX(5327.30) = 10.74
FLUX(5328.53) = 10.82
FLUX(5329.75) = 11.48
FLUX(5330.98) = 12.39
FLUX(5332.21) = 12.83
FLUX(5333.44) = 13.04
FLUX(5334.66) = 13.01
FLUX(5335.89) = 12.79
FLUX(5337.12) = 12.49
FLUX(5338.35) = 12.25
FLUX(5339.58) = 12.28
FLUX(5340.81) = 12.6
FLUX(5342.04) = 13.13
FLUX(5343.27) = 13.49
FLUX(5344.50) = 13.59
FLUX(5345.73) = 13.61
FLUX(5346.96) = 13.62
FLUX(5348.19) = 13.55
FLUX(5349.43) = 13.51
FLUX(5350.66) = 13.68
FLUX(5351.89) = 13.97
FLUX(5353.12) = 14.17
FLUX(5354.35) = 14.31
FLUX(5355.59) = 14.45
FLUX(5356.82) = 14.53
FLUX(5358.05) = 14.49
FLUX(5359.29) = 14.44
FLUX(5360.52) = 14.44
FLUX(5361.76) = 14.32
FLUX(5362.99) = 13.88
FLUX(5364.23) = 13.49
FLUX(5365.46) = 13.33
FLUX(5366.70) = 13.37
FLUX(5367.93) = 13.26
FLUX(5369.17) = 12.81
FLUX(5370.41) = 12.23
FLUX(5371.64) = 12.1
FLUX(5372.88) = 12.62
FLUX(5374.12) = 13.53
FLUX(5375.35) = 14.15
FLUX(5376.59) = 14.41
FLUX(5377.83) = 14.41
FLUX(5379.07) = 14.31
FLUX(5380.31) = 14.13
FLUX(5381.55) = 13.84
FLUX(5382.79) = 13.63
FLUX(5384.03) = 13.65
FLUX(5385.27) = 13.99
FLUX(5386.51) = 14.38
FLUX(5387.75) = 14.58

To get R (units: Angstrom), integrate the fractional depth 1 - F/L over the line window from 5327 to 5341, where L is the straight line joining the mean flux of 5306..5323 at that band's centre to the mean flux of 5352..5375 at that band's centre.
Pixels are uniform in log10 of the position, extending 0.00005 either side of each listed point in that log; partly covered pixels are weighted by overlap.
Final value 1.8 Angstrom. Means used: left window 14.3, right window 13.7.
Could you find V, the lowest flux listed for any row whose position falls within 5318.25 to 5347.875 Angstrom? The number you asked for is 10.74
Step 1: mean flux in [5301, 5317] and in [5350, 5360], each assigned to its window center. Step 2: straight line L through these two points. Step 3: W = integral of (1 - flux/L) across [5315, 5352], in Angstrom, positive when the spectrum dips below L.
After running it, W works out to 3.5 Angstrom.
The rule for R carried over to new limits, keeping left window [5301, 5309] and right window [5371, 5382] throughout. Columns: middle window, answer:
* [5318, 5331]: 1.55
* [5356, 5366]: -0.27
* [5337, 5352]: 0.64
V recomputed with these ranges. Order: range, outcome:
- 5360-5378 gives 12.1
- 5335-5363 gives 12.25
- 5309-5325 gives 11.63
